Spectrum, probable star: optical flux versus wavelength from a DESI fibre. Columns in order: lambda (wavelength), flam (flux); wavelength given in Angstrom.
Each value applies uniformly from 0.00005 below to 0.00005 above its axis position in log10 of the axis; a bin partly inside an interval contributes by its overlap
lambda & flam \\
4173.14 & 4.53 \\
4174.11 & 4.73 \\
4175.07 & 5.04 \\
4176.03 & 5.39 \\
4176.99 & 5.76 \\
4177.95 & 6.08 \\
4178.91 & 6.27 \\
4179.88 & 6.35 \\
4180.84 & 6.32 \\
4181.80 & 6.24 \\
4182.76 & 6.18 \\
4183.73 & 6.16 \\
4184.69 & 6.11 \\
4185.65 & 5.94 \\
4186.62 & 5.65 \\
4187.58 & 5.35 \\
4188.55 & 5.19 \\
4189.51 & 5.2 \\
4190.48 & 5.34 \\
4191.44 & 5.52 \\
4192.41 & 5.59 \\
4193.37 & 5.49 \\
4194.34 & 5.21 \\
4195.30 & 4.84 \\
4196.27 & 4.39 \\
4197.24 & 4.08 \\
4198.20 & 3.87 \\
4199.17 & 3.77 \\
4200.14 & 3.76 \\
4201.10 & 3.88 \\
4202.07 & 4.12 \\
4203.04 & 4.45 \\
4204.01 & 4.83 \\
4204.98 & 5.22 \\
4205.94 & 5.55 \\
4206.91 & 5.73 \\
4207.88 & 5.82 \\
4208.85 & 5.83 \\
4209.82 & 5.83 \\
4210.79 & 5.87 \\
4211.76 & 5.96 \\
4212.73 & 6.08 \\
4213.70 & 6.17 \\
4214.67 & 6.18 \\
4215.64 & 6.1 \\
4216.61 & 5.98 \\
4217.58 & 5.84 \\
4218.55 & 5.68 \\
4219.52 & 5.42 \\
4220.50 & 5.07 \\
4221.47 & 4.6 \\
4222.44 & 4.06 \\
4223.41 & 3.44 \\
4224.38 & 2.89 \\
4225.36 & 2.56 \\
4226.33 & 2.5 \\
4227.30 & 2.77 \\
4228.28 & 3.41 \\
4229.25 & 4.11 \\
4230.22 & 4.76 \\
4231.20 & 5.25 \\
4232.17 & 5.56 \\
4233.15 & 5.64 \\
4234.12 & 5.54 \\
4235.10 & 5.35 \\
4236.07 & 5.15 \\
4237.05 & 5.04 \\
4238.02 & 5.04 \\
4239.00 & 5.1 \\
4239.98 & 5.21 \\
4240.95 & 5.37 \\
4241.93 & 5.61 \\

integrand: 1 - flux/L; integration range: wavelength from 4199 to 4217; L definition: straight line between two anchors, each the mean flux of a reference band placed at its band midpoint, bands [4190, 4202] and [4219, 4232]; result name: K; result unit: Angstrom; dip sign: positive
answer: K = -4.2 Angstrom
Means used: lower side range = 4.63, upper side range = 3.96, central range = 5.35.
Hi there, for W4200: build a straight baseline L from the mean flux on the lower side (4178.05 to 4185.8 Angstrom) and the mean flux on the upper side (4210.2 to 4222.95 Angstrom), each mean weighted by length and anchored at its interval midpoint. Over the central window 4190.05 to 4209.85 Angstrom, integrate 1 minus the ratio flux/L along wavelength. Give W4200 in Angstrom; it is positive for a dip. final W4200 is 3.4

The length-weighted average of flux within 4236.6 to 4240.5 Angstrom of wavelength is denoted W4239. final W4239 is 5.11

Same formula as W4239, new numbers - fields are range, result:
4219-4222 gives 5.02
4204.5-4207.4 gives 5.51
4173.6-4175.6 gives 4.88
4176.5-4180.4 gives 6.12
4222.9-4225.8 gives 2.98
